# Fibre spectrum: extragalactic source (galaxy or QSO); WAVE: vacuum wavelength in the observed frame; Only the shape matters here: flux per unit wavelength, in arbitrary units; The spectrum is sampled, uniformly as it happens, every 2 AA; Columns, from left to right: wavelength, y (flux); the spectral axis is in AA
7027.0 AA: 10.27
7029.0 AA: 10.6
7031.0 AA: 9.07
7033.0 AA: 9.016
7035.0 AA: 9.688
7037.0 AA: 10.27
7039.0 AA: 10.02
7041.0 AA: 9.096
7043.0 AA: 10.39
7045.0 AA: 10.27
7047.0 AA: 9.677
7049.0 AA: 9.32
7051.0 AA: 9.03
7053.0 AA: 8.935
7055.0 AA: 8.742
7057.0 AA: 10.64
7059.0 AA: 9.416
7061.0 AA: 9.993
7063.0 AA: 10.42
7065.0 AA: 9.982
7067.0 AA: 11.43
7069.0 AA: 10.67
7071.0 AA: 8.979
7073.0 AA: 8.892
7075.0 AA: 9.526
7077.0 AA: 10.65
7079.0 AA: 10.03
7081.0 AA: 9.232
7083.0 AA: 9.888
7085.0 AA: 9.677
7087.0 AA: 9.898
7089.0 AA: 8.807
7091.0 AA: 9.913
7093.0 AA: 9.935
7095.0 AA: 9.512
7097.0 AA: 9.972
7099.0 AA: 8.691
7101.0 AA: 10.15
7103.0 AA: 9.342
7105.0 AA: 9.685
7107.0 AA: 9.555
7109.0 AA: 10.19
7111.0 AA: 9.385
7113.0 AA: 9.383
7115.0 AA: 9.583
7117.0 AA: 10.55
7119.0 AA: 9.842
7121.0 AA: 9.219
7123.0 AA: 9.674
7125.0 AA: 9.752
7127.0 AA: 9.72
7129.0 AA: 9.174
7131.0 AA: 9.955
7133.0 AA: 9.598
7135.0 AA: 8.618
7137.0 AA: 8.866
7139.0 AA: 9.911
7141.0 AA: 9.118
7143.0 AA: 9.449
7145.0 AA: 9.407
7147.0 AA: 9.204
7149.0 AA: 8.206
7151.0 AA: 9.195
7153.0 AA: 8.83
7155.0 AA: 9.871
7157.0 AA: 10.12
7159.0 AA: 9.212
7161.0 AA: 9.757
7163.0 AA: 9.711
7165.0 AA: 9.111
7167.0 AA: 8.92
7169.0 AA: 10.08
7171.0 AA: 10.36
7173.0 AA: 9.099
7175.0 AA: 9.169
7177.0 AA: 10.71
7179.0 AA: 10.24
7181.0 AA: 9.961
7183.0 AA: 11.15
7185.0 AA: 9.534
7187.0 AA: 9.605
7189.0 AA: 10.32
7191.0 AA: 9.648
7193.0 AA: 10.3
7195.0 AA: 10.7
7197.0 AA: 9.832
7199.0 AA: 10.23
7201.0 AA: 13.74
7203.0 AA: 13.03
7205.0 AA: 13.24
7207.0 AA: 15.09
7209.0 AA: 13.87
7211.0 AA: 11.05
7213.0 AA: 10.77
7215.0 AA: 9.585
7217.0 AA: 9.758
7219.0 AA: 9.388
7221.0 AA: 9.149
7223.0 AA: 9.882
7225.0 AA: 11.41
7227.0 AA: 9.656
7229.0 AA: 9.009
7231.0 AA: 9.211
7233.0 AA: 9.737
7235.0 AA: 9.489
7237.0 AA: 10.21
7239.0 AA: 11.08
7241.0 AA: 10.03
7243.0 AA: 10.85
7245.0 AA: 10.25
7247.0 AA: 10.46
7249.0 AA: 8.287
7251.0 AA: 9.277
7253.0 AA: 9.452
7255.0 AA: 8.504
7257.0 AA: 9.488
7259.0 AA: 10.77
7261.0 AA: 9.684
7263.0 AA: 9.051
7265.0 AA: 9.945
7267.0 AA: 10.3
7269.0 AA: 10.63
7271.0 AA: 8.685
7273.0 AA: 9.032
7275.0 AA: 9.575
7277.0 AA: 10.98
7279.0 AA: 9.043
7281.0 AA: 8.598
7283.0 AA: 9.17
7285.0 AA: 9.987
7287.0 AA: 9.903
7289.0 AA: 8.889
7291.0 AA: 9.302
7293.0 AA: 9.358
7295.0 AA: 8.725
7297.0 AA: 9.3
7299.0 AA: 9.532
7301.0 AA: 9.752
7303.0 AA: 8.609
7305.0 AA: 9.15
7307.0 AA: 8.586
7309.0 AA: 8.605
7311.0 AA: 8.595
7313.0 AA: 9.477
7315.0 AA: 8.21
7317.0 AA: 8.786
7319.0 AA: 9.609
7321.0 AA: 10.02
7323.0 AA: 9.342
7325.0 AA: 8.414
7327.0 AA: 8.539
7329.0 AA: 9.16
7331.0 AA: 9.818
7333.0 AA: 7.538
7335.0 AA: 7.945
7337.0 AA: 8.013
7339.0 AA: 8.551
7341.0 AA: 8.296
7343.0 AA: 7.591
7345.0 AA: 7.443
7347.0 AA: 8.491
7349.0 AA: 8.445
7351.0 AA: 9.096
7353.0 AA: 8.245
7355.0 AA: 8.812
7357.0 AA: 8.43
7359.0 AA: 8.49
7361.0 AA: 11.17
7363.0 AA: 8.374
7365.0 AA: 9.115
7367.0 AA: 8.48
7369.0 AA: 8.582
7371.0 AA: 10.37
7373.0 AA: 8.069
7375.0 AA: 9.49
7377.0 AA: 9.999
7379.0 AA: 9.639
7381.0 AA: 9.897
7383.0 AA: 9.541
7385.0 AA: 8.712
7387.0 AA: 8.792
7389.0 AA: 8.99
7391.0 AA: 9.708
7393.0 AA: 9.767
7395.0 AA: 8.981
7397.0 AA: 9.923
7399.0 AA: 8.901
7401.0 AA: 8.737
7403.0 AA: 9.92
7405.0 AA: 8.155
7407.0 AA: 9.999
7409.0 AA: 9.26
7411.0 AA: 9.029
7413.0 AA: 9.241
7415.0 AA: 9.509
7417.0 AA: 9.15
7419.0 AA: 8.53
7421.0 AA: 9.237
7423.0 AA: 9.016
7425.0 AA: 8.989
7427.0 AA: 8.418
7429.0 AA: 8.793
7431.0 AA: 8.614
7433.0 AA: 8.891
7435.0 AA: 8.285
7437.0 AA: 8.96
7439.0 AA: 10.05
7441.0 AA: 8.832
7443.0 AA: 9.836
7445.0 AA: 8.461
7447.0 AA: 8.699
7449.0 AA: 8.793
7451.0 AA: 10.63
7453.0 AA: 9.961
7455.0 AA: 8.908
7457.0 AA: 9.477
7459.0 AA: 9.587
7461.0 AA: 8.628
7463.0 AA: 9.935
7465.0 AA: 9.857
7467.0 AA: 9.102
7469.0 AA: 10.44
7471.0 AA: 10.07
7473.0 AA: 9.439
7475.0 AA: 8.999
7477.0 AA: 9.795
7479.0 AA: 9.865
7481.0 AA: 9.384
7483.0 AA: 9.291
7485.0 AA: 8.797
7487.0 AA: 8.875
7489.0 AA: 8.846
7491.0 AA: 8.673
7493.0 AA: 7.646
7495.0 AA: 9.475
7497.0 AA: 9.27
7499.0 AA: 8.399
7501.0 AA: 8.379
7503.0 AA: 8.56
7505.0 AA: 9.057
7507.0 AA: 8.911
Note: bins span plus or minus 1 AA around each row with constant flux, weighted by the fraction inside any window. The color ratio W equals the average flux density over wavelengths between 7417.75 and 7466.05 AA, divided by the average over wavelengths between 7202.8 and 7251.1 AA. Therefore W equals 0.9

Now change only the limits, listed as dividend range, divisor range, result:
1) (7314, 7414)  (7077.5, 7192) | 0.93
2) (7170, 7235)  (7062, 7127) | 1.08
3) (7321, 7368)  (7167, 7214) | 0.79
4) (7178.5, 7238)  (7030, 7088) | 1.09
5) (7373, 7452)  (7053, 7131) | 0.94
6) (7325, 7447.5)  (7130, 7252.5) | 0.89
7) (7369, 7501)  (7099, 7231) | 0.92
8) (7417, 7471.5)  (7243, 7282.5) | 0.96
